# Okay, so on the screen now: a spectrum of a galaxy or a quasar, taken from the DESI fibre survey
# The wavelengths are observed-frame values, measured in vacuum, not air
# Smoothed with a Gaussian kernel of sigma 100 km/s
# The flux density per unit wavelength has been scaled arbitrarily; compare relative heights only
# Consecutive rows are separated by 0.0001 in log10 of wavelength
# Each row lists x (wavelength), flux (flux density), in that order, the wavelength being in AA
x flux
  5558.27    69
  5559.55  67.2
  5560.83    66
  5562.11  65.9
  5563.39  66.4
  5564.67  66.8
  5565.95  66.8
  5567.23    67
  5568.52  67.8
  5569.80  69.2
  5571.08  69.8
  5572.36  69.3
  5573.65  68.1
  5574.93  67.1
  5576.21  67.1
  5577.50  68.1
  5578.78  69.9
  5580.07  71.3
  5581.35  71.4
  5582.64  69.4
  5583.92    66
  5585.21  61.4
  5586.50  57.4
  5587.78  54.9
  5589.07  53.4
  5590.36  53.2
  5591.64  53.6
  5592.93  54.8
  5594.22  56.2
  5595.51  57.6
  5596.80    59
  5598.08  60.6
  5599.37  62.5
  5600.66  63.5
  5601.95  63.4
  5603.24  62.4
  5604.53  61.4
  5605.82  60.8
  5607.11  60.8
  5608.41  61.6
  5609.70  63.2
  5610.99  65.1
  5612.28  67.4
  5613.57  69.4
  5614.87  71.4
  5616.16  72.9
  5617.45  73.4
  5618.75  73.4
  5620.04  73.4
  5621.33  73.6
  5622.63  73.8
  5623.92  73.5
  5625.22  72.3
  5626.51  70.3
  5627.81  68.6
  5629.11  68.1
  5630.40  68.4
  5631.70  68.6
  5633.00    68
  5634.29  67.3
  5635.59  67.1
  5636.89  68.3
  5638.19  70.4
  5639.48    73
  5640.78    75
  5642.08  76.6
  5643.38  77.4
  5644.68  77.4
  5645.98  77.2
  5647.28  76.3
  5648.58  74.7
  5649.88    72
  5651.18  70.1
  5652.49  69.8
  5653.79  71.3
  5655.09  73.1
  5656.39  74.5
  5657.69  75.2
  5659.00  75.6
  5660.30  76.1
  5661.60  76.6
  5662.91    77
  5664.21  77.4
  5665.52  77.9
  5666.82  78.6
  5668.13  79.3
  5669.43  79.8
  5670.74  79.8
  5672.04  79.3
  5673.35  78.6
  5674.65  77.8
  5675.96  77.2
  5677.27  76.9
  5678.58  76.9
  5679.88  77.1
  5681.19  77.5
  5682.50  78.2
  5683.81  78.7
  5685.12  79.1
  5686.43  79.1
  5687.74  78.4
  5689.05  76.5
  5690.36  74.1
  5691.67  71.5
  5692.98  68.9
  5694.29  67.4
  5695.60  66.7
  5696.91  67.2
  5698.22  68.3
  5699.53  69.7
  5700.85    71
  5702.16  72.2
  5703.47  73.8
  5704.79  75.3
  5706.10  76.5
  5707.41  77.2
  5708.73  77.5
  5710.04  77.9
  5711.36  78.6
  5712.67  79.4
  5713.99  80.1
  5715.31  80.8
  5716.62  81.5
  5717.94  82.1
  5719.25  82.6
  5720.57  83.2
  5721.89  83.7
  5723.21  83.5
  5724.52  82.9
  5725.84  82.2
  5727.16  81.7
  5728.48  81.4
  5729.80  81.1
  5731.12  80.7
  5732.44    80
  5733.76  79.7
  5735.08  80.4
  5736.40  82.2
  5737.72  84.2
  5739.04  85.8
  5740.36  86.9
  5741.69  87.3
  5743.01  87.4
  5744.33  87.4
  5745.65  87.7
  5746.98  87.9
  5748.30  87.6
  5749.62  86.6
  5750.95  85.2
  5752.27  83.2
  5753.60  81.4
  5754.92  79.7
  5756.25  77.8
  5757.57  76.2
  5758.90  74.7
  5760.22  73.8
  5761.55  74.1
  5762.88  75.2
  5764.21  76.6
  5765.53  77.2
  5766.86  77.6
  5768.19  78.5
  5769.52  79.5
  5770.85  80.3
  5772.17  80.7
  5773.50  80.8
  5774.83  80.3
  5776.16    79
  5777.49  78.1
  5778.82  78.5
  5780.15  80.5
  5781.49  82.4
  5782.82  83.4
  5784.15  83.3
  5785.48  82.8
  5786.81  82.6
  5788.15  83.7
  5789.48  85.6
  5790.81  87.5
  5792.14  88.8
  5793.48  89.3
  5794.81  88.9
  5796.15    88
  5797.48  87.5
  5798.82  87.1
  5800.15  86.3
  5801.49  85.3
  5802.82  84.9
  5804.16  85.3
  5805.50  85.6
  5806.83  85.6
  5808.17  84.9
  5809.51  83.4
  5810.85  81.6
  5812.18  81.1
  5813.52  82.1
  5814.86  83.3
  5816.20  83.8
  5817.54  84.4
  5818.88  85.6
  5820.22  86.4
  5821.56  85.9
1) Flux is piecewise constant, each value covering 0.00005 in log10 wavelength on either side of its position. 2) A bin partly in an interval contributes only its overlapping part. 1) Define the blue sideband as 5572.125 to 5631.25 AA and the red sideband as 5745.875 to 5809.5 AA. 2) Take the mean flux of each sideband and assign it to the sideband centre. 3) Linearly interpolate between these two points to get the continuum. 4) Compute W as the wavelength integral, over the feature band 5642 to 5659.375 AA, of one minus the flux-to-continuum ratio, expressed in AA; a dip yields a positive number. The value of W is -1.0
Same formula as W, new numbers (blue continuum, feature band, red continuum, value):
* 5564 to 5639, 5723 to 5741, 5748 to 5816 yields -1.1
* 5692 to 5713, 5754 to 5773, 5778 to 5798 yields 0.9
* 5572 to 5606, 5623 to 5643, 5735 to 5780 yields -1.0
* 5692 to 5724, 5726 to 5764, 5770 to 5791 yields -1.5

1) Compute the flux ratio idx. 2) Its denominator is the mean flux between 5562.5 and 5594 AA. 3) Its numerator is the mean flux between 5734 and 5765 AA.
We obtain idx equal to 1.27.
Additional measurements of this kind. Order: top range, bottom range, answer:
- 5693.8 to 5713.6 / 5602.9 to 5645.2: 1.06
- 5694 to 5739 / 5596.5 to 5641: 1.15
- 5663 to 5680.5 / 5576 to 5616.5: 1.25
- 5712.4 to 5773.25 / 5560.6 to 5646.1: 1.22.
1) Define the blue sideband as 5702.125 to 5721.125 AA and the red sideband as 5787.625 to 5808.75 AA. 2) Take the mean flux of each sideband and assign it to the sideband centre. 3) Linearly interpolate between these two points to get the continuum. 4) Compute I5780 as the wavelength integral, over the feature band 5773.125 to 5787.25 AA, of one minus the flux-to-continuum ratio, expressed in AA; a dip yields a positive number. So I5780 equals 0.65 AA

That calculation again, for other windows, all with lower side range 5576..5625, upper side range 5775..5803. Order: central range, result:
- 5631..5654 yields -1.1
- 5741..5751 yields -0.9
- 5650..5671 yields -1.4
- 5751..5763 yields 0.5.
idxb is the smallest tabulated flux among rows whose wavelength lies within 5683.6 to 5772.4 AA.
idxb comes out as 66.7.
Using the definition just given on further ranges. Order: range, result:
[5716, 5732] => 80.7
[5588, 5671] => 53.2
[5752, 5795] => 73.8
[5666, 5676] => 77.2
